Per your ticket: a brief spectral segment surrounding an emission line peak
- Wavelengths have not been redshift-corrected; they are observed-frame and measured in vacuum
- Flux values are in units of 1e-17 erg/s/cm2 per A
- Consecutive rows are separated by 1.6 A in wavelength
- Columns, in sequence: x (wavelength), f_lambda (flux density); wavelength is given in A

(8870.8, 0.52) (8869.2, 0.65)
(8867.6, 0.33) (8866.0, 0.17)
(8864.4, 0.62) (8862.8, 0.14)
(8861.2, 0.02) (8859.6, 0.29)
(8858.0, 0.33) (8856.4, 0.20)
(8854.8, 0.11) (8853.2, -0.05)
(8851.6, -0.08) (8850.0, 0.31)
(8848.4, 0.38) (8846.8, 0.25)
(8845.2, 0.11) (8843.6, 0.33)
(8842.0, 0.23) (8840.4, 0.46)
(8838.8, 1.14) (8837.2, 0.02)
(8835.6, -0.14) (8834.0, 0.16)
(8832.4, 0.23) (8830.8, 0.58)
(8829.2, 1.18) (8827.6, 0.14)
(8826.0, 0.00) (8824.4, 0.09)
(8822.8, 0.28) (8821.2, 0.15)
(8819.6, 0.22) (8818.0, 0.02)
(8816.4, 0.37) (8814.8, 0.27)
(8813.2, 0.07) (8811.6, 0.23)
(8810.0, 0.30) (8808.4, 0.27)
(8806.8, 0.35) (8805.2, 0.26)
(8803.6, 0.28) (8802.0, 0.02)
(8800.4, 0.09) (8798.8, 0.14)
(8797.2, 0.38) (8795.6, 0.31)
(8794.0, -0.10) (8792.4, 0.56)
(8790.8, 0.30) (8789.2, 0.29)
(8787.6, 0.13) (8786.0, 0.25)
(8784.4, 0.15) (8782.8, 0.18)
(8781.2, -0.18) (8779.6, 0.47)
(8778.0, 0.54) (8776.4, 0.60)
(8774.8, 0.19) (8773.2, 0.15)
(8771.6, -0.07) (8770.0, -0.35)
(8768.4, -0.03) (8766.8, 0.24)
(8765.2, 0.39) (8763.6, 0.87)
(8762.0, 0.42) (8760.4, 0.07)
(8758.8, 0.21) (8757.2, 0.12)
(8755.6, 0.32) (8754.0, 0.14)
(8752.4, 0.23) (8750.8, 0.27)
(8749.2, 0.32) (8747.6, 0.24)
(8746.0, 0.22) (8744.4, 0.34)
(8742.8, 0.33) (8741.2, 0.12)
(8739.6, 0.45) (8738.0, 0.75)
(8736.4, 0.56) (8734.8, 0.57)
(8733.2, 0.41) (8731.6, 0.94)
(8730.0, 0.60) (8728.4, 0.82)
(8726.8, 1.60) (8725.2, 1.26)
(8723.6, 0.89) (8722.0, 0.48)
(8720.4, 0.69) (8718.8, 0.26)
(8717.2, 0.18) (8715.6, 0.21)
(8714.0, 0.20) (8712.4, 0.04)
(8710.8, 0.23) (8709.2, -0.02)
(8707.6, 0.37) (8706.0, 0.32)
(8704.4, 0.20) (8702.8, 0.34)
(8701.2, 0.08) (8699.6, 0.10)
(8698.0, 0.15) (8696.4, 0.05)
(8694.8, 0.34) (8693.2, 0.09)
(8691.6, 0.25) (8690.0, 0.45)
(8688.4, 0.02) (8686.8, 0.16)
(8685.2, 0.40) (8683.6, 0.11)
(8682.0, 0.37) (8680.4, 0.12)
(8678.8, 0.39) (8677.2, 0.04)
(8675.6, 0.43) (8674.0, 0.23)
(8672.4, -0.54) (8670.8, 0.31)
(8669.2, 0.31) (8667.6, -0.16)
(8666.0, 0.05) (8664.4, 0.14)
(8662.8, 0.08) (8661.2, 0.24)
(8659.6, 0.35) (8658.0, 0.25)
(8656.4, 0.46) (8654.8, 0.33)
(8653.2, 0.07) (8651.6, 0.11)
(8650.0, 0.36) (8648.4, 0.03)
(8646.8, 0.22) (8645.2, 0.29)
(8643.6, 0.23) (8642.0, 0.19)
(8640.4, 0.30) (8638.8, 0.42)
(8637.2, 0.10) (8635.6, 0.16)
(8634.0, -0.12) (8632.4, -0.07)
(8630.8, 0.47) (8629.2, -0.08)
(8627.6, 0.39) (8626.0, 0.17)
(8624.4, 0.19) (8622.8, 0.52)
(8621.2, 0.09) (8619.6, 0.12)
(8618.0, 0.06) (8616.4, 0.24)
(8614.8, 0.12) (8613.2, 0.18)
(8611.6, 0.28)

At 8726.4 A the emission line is H-beta 4861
